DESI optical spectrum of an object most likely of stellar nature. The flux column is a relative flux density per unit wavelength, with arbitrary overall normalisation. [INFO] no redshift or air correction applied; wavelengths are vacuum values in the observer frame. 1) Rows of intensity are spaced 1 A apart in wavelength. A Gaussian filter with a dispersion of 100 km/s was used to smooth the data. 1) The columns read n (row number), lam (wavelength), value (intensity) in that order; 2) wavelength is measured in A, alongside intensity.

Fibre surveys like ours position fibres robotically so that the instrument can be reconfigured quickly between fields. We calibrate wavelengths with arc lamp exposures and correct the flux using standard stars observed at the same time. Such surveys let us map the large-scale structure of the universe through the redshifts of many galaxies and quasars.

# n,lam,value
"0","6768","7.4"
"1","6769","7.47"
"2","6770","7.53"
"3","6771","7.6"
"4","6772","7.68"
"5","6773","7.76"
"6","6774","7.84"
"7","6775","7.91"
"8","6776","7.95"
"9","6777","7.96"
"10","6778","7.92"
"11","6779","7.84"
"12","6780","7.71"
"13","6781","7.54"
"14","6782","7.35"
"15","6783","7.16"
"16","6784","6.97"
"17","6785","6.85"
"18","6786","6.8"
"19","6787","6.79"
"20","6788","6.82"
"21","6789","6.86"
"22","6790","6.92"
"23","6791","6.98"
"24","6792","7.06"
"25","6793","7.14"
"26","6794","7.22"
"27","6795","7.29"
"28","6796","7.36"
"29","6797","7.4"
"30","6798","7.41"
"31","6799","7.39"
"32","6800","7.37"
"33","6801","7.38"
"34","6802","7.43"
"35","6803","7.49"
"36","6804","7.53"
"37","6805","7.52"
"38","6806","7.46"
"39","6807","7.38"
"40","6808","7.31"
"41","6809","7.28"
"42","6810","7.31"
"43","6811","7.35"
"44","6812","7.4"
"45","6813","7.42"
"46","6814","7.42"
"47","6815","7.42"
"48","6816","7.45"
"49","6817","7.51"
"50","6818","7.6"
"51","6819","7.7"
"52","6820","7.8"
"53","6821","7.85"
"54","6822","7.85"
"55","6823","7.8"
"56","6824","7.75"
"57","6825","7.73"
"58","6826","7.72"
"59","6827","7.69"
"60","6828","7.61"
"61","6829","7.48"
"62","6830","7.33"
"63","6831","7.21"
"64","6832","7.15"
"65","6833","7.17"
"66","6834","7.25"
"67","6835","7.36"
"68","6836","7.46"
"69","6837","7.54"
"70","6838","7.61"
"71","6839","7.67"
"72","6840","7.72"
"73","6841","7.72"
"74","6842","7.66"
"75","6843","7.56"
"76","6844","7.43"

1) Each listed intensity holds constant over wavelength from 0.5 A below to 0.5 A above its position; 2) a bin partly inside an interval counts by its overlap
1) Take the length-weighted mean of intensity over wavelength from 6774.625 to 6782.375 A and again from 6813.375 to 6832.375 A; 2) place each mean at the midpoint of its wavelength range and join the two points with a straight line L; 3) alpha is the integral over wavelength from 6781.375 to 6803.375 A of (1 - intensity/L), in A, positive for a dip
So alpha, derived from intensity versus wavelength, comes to 1.60 A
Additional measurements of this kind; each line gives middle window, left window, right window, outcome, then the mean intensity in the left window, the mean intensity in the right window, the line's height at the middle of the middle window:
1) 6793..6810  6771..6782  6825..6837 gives 0.5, 7.78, 7.42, 7.62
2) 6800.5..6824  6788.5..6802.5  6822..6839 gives -0.5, 7.23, 7.51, 7.36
